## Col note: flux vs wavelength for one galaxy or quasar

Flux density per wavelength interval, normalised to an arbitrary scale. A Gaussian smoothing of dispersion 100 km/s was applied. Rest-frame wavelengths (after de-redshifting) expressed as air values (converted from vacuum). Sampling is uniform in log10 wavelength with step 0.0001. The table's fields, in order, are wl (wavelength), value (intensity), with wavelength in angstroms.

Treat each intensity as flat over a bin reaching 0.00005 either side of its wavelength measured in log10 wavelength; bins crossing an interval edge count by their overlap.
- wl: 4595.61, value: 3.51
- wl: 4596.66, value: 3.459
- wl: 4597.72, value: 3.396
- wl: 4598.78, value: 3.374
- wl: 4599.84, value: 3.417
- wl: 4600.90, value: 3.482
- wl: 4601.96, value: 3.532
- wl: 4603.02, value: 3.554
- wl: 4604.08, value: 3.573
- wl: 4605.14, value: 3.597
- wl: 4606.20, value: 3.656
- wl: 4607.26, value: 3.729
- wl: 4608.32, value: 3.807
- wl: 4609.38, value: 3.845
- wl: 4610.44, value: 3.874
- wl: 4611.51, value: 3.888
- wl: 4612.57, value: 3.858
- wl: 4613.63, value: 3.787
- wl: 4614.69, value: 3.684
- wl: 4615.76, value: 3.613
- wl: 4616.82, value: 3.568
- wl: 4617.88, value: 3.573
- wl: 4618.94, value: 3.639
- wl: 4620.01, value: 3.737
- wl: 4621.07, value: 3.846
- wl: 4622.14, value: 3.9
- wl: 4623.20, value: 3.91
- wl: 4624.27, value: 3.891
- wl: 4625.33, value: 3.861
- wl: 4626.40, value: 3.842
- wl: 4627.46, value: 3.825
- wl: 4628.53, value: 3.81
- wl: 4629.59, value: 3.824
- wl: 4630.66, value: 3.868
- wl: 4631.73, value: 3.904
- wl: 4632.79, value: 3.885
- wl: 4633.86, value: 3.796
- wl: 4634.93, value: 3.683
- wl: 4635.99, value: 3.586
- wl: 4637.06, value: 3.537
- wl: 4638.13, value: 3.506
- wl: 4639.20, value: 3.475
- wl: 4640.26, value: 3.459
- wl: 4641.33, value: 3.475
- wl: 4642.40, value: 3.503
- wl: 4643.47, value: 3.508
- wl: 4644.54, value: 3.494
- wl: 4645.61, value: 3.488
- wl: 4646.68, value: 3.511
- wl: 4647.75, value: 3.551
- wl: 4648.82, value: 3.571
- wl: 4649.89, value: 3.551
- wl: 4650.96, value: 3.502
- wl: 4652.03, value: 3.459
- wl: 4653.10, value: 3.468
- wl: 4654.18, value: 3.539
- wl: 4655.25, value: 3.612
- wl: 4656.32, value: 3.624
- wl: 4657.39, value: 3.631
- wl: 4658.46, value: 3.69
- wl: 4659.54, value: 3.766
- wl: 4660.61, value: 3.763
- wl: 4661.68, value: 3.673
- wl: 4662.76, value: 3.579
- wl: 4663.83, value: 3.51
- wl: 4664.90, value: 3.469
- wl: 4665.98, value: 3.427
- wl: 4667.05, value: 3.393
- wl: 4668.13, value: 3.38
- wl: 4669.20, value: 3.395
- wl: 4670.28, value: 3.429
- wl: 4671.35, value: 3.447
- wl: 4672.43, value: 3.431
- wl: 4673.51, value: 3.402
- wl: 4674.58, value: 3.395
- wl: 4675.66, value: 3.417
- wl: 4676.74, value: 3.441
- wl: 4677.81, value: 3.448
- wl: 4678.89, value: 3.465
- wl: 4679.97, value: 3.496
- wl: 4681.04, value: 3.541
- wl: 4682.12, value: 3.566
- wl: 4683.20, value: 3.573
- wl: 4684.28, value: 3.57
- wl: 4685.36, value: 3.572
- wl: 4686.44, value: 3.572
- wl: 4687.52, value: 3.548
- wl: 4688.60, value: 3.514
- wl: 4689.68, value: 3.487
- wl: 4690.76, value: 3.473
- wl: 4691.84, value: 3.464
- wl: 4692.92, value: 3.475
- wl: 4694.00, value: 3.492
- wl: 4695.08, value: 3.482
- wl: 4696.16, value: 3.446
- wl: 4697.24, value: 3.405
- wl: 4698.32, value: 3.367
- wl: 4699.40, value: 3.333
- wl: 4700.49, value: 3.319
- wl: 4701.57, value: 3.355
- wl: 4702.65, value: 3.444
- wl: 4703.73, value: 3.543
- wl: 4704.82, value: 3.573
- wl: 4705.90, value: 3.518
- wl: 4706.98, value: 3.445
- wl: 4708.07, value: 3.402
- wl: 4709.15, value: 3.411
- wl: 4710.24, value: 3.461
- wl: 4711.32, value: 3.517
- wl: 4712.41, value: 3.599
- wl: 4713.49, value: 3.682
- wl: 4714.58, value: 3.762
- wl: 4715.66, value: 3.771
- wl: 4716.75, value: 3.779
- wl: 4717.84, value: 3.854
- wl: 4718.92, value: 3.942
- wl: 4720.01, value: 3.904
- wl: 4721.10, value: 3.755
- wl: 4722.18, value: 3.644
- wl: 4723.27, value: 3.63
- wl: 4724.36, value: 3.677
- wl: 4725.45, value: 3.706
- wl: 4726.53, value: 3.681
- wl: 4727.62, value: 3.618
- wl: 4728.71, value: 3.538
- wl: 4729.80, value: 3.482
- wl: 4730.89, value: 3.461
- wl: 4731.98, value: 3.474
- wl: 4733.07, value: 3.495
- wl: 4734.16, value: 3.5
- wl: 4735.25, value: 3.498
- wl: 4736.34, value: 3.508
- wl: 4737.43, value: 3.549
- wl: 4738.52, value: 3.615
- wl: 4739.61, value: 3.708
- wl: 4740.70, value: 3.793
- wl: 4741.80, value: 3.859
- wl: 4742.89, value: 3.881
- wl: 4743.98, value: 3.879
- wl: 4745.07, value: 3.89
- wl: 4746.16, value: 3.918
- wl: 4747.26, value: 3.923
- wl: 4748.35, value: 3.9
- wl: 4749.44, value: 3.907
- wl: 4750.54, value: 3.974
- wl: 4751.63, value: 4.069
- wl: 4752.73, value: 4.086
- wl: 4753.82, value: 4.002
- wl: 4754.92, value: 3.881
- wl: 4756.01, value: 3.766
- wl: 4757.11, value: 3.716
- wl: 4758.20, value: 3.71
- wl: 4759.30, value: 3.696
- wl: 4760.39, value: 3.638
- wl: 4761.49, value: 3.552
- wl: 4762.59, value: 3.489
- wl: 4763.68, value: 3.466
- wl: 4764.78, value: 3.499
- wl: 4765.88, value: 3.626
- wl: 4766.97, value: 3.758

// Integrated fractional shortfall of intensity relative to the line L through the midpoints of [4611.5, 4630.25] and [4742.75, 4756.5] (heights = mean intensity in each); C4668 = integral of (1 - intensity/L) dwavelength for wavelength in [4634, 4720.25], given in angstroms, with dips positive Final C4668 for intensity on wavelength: 7.1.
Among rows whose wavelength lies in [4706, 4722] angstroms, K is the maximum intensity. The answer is 3.942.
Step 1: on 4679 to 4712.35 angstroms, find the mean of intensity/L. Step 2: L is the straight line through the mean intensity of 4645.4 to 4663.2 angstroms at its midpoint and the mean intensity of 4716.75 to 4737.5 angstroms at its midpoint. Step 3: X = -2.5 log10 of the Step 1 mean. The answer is 0.04 mag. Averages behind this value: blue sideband 3.59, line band 3.48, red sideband 3.63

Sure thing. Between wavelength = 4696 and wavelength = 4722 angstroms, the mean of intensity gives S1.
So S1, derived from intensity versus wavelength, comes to 3.57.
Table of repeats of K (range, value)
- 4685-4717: 3.779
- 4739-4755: 4.086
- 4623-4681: 3.91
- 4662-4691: 3.579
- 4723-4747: 3.918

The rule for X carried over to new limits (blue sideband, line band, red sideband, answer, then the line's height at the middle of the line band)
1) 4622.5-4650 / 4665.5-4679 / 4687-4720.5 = 0.06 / 3.6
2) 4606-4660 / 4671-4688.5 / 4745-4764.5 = 0.07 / 3.73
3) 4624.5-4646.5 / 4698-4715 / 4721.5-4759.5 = 0.07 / 3.71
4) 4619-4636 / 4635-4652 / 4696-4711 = 0.07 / 3.74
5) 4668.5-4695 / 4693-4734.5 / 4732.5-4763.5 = 0.02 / 3.62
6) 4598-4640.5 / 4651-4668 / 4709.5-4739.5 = 0.03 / 3.68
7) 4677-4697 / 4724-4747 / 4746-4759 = 0.04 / 3.8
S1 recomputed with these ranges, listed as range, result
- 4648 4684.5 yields 3.52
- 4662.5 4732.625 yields 3.53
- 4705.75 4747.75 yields 3.66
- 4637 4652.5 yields 3.51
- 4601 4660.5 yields 3.67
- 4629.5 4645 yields 3.63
